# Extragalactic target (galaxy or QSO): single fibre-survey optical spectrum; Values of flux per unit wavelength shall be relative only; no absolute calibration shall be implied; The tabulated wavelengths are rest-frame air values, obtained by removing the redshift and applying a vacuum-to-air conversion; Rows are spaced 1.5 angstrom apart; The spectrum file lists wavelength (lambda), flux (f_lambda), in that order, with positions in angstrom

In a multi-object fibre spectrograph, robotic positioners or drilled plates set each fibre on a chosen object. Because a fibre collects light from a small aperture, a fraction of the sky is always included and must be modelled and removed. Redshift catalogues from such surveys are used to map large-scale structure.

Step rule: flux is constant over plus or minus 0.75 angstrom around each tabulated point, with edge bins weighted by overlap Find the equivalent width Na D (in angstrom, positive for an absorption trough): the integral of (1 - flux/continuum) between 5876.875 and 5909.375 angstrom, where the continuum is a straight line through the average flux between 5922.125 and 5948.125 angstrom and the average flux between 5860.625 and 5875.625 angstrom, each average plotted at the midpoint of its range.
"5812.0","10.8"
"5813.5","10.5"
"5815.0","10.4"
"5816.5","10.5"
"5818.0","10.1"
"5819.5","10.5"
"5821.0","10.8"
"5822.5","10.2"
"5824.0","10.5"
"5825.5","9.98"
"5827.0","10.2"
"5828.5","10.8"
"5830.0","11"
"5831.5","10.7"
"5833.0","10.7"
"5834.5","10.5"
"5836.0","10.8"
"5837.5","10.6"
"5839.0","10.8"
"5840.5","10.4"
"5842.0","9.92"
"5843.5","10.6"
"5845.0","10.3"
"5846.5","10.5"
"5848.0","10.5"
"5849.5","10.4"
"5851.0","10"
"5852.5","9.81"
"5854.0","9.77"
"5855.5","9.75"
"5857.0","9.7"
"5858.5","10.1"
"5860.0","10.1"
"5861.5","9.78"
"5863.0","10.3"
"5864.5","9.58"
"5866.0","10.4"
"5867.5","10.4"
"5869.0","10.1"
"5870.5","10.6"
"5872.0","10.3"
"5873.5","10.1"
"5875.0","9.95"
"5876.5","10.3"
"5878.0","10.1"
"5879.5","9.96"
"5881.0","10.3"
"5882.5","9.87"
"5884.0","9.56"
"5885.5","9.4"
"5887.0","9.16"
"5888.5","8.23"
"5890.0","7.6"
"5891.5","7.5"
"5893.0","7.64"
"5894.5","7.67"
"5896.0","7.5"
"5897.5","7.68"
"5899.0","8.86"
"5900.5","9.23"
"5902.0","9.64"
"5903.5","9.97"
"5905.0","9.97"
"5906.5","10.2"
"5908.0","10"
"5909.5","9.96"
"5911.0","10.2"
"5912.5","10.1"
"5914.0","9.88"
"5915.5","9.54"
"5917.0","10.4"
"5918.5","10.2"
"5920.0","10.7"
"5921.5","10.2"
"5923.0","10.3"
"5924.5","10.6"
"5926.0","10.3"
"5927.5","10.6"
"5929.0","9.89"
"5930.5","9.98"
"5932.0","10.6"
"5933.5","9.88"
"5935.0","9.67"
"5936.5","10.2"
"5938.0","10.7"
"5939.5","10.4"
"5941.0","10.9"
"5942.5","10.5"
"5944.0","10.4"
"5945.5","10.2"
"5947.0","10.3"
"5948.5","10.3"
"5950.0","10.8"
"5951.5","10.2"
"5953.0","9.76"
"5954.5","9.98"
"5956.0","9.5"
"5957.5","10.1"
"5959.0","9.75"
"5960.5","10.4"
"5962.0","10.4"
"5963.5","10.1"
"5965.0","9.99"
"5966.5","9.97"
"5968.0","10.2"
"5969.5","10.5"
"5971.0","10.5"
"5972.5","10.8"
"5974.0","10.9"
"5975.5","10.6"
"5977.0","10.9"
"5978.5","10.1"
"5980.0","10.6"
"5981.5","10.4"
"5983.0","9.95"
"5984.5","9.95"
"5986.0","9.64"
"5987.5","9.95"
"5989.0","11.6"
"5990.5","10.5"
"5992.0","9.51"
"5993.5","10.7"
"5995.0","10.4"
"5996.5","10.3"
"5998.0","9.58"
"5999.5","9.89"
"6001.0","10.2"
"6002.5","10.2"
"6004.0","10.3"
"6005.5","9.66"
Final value 3.60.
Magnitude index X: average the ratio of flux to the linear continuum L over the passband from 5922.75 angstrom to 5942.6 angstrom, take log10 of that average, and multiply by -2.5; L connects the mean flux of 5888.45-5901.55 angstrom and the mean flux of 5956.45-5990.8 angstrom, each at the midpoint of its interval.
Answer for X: -0.13 mag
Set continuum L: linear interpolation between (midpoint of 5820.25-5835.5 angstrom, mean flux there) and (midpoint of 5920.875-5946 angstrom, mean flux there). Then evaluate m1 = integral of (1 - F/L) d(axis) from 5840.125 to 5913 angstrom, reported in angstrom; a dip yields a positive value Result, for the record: 5.4 angstrom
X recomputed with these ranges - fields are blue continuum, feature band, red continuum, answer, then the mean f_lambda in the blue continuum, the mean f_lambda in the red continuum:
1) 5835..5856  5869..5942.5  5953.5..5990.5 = 0.06 mag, 10.3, 10.3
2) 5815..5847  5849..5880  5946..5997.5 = 0.04 mag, 10.5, 10.3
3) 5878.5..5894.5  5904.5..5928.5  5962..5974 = -0.09 mag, 8.88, 10.3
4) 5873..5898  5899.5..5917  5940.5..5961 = -0.05 mag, 8.97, 10.2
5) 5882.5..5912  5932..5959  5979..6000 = -0.07 mag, 8.98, 10.2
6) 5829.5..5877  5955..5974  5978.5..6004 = 0.00 mag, 10.3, 10.2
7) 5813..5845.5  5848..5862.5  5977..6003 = 0.05 mag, 10.5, 10.2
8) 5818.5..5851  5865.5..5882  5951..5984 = 0.02 mag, 10.5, 10.3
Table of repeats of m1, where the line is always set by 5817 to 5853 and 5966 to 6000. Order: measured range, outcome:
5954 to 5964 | 0.31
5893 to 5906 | 2.03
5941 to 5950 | -0.06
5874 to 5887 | 0.65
